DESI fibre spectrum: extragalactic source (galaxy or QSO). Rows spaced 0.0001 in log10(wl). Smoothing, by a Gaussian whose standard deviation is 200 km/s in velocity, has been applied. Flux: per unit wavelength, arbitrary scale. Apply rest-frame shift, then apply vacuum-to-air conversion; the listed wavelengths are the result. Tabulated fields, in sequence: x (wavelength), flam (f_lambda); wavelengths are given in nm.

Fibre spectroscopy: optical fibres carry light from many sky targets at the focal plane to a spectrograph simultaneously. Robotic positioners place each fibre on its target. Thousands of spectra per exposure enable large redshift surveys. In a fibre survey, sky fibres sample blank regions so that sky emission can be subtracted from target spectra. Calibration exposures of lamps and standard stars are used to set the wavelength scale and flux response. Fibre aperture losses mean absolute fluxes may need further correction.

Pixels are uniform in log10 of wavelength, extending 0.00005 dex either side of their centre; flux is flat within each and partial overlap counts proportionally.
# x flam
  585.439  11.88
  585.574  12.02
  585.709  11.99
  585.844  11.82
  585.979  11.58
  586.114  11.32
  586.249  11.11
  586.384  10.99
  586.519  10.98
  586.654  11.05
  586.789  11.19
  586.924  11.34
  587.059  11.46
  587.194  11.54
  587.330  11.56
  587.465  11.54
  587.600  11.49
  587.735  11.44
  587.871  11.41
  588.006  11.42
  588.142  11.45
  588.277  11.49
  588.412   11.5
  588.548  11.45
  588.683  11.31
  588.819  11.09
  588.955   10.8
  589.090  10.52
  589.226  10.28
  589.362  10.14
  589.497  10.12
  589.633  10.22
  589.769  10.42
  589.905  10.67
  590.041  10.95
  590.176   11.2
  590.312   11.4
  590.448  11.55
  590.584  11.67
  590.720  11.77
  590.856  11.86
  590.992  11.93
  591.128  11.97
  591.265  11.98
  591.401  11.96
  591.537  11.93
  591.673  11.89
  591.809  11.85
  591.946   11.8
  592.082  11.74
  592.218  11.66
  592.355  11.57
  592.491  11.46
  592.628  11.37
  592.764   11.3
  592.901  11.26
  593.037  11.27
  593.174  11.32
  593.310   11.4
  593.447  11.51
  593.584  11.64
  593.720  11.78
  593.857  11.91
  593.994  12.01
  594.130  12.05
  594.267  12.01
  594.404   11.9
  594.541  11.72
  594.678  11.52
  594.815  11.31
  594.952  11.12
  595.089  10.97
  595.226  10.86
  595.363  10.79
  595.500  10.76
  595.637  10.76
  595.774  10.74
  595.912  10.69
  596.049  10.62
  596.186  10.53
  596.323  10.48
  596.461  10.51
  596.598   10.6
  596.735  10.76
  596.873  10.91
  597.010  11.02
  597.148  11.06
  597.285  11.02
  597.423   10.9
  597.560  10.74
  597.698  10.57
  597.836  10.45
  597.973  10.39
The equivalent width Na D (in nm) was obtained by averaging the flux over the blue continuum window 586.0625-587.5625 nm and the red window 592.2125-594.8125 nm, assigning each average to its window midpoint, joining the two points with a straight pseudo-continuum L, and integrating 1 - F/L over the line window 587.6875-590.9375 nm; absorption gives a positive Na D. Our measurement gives 0.09 nm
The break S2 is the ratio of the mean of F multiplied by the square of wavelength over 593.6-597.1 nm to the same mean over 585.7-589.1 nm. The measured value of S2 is 1.0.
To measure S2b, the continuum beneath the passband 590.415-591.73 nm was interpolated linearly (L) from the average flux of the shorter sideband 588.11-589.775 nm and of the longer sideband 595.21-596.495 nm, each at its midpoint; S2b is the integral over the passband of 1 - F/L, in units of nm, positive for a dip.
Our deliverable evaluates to -0.13 nm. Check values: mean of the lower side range 10.8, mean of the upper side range 10.7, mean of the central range 11.9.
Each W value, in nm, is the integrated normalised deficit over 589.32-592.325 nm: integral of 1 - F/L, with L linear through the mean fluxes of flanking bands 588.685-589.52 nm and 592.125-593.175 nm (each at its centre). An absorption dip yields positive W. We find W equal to -0.116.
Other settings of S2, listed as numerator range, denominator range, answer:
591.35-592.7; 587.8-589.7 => 1.08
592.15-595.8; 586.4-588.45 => 1.03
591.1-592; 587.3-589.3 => 1.07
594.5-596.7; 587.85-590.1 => 1.02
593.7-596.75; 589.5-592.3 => 0.98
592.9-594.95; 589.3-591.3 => 1.05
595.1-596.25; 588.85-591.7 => 0.98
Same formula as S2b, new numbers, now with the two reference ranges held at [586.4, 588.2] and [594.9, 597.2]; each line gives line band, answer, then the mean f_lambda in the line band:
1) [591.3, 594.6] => -0.21 nm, 11.7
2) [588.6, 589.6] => 0.06 nm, 10.6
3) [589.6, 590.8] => 0.00 nm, 11.1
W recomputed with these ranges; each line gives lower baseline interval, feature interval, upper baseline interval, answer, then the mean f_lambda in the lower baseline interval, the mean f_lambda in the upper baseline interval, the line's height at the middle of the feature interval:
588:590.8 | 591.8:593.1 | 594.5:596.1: -0.06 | 11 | 11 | 11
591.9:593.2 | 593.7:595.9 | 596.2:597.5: -0.05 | 11.5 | 10.8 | 11.1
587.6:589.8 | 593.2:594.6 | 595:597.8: -0.12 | 11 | 10.8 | 10.8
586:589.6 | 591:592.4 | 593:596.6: -0.08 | 11.2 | 11.2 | 11.2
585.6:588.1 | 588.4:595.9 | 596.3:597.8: -0.18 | 11.4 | 10.8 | 11.1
